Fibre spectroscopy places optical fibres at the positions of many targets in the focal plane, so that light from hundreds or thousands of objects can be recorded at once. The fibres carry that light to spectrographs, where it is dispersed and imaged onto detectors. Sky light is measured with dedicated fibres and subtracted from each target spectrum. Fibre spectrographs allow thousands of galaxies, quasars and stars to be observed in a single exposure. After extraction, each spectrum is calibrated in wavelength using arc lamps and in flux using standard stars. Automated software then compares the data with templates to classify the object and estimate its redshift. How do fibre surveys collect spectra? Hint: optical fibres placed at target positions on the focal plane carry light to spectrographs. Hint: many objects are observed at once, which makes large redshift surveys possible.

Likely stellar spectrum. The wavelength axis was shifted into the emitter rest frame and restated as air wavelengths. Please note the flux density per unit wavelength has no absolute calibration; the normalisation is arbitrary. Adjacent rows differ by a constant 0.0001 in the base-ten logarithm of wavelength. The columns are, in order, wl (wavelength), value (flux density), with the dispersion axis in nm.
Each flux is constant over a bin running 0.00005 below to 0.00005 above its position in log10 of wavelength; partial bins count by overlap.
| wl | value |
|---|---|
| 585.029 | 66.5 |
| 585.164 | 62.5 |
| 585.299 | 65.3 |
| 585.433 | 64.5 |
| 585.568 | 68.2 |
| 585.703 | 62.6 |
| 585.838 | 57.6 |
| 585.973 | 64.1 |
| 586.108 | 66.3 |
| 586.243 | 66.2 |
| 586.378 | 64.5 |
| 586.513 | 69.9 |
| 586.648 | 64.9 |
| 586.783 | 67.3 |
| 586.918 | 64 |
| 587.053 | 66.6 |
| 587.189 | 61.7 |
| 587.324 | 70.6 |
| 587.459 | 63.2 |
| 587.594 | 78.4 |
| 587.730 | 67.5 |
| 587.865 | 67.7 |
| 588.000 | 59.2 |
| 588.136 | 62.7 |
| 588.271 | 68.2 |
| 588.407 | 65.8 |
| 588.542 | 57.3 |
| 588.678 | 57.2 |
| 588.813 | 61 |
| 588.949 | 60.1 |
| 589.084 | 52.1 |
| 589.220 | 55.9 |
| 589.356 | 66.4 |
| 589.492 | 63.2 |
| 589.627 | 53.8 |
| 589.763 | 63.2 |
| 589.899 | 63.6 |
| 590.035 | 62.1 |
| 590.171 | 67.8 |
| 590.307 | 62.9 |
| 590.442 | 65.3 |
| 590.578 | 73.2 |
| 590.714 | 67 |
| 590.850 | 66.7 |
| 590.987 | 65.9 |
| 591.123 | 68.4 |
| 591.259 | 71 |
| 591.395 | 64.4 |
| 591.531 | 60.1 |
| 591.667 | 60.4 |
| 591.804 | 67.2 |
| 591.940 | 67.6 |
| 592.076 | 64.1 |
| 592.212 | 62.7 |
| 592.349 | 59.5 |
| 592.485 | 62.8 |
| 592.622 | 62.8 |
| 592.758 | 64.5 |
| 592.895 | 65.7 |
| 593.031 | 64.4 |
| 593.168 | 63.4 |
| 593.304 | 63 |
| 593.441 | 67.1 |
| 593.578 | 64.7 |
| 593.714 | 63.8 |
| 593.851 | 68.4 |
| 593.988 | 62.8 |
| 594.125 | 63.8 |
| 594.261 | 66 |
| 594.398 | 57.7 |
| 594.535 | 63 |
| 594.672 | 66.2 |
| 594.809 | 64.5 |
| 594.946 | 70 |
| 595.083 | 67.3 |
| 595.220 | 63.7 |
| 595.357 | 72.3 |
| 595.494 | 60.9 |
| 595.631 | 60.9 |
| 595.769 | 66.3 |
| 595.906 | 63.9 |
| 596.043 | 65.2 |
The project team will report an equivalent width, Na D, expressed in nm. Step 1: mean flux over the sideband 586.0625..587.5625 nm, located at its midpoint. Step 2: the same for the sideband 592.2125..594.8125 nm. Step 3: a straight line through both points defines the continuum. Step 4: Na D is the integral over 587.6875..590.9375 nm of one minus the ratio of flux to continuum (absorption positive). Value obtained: 0.12 nm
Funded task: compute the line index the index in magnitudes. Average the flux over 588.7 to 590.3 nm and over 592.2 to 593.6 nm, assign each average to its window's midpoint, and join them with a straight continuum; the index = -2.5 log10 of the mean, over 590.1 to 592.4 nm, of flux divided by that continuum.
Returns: -0.06 mag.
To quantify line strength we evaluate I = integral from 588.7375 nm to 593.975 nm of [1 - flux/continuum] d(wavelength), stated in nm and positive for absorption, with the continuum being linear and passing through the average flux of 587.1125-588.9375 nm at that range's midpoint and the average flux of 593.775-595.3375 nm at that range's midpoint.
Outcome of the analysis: 0.078 nm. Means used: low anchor 64.5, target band 63.8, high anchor 65.1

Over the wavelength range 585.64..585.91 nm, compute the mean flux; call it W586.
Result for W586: 60.1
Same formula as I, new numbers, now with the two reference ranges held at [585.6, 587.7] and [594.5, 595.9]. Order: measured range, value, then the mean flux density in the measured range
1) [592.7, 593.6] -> 0.012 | 64.7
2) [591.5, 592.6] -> 0.042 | 63.1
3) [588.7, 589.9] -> 0.112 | 59.6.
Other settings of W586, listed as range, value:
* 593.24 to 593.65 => 64.9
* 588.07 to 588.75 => 62.3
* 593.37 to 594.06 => 65.3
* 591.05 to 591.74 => 64.9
